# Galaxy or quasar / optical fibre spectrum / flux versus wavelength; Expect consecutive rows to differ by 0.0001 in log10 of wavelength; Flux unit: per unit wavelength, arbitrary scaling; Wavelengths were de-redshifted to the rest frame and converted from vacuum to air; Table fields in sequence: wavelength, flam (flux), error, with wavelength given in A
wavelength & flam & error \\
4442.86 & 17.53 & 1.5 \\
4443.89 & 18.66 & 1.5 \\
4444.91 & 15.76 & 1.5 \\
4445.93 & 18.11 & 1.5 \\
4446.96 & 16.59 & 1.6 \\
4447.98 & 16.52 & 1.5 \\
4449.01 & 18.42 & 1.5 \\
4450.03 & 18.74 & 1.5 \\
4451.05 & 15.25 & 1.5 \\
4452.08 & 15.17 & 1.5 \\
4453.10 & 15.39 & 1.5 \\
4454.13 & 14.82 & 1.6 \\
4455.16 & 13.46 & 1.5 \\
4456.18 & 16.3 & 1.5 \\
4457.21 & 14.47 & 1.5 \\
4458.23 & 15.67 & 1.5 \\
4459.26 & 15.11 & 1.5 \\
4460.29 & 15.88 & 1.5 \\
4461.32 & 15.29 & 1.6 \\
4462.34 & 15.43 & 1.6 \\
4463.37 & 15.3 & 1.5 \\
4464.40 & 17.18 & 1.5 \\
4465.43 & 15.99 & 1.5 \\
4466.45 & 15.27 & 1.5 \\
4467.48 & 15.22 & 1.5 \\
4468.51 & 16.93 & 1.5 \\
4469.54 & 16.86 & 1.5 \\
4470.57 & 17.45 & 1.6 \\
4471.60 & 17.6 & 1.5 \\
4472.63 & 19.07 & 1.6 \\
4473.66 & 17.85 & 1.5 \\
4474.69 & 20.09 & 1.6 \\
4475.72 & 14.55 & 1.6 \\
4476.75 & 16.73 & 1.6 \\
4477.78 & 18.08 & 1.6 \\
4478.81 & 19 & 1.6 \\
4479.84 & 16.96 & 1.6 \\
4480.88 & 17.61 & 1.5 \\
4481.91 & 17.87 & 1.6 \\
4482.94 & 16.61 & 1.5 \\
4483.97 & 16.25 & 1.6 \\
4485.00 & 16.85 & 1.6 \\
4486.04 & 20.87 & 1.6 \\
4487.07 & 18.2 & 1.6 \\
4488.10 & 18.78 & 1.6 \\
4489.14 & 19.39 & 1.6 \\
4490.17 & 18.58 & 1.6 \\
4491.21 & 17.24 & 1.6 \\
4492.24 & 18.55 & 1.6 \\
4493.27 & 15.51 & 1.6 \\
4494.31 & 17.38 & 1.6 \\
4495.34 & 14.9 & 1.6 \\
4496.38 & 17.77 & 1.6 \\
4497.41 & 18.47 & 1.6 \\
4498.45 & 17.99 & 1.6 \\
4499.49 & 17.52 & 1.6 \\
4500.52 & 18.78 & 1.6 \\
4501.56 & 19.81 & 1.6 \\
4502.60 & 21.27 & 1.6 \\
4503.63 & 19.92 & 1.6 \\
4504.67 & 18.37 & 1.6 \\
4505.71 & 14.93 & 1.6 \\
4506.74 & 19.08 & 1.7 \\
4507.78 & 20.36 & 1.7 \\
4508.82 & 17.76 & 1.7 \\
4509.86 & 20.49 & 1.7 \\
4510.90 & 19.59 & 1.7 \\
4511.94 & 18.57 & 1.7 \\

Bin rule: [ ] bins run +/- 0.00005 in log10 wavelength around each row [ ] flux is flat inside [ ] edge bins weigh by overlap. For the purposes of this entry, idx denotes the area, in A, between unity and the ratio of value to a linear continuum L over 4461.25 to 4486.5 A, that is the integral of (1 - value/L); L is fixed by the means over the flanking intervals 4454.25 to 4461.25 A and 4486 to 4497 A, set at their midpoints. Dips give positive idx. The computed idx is -1.1 A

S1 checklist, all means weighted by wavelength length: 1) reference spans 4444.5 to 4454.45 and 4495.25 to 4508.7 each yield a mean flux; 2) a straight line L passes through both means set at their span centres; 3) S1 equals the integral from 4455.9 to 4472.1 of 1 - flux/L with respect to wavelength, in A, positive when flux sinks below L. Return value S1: 1.0 A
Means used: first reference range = 16.5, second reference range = 18.5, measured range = 16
